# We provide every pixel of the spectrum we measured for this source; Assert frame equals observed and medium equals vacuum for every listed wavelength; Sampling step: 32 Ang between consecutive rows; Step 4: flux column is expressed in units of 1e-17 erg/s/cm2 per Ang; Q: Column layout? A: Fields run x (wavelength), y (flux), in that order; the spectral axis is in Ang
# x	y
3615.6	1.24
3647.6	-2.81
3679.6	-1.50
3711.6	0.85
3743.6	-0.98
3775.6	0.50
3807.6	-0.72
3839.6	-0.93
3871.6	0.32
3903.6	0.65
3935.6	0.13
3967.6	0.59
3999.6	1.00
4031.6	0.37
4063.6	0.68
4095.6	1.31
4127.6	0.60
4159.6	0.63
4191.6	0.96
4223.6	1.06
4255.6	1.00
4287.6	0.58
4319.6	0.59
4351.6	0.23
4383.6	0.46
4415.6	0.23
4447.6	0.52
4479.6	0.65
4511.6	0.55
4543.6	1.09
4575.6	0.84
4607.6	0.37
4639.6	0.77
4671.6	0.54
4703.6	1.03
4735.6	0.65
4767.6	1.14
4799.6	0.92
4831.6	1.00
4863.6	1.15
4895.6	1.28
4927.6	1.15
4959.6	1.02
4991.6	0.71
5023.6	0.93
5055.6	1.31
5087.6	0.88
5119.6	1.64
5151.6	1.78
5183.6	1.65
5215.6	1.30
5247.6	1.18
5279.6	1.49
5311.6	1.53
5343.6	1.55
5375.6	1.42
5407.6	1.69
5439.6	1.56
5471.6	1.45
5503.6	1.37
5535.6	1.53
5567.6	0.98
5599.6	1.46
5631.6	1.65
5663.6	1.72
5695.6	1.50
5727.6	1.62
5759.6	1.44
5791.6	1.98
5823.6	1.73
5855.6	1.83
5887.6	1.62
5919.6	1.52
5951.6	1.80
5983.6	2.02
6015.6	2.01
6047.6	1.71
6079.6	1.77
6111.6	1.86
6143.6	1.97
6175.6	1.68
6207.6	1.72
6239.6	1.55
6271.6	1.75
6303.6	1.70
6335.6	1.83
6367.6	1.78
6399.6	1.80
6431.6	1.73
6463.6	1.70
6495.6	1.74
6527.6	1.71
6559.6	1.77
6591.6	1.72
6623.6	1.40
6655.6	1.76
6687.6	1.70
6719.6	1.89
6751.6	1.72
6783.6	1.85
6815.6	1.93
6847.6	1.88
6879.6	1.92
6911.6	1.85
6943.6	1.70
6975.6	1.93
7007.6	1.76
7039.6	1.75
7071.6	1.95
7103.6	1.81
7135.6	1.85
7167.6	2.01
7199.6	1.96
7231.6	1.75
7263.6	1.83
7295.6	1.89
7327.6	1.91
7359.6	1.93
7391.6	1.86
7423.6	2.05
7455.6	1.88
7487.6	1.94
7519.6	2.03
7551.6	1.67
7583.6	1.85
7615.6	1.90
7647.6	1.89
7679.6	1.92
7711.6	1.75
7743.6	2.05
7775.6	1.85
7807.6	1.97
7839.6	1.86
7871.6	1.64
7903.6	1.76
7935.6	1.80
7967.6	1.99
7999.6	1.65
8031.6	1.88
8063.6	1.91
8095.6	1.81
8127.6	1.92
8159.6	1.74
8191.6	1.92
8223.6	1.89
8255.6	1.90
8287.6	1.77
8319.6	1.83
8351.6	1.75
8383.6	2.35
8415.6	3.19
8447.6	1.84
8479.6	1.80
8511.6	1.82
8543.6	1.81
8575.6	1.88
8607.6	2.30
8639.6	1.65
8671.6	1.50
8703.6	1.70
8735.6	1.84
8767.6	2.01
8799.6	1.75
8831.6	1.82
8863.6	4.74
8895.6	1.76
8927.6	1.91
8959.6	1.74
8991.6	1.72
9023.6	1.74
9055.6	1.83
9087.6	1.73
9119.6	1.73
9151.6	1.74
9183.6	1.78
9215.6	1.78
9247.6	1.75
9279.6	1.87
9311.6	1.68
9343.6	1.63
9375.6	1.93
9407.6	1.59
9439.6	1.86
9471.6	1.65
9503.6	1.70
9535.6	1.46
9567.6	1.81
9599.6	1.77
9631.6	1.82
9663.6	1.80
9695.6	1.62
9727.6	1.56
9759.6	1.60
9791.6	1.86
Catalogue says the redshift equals 0.280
